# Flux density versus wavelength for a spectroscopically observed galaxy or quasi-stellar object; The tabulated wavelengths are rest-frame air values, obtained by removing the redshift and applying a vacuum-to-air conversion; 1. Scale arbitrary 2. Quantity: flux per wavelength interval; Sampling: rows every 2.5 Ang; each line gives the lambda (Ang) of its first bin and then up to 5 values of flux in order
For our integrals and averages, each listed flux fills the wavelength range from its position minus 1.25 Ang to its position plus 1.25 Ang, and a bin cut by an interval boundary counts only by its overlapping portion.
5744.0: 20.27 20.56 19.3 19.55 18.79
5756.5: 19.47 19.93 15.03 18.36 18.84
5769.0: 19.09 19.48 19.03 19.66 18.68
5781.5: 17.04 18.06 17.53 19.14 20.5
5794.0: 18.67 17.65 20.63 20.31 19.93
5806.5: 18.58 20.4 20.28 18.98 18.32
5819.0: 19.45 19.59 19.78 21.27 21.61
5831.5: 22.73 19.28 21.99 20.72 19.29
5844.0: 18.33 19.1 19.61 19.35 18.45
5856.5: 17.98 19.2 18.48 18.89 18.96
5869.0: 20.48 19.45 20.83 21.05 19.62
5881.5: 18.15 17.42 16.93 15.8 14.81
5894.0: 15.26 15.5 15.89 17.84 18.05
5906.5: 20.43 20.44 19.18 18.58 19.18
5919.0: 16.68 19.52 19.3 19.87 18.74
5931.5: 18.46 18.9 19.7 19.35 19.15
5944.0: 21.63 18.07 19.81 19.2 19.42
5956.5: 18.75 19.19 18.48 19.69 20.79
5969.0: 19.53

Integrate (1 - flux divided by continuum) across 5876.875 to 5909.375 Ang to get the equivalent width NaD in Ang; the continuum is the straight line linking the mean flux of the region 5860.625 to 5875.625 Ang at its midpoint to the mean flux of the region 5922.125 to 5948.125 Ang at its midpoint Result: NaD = 3.46 Ang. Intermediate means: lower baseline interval 19.6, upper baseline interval 19.3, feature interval 17.4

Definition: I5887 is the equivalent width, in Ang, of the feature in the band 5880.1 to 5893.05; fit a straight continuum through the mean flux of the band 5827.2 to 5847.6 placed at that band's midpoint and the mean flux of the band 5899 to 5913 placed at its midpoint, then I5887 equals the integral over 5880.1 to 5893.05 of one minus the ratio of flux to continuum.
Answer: 1.81 Ang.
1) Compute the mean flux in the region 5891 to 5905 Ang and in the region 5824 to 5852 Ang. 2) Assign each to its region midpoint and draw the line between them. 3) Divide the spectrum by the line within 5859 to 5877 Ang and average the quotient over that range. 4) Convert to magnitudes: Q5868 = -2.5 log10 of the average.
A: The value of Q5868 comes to -0.08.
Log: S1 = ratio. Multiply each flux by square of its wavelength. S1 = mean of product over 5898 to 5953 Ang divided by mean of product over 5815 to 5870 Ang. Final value 1.0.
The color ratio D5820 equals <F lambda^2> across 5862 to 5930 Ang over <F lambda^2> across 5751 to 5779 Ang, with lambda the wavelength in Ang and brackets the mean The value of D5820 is 1.0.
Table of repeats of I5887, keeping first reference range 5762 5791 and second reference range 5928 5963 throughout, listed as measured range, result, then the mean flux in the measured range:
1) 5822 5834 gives -1.4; 21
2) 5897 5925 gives 0.8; 18.6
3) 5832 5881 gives -1.8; 19.6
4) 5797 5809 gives -0.7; 19.8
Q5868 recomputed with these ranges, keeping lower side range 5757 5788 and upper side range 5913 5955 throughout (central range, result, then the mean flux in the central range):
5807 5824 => -0.049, 19.5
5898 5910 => 0.027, 18.5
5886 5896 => 0.212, 15.6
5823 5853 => -0.085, 20.2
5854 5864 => 0.014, 18.6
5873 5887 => -0.010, 19.1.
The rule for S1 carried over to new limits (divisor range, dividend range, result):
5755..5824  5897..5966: 1.05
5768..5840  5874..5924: 0.95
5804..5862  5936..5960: 1.02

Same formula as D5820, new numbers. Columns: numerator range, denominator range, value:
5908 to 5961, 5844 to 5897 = 1.07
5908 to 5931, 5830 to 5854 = 0.98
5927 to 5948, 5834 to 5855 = 1.02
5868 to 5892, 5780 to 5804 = 1.01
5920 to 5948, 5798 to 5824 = 1.03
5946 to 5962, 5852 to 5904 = 1.08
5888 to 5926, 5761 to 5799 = 1.00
